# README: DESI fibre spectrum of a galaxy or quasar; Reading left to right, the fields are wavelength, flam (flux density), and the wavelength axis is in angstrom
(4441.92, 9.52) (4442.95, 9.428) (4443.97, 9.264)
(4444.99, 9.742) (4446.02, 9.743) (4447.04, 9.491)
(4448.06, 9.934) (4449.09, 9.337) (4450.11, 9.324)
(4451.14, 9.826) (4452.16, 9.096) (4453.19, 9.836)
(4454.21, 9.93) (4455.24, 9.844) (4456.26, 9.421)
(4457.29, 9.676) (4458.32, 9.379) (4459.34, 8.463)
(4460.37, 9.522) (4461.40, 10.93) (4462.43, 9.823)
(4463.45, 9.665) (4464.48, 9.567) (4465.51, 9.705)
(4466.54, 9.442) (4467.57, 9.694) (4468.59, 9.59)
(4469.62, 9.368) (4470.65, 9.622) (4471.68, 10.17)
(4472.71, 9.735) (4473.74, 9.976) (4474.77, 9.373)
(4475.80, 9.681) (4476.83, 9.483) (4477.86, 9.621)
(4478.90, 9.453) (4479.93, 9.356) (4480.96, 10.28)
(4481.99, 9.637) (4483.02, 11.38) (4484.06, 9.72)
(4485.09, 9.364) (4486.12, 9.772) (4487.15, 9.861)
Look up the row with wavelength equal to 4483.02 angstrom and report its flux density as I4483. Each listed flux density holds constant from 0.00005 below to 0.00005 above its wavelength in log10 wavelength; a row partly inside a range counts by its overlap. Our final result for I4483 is 11.38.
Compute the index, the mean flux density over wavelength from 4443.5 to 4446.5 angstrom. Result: 9.58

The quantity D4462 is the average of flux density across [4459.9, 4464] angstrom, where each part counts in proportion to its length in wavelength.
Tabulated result 9.99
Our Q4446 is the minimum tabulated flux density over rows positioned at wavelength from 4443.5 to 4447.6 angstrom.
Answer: 9.264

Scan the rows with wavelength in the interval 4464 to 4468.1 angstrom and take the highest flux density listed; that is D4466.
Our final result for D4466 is 9.705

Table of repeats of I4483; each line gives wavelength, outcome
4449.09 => 9.337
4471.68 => 10.17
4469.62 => 9.368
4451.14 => 9.826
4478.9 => 9.453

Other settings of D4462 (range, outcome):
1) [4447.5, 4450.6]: 9.54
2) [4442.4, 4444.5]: 9.35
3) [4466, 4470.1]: 9.54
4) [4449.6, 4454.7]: 9.61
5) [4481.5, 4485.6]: 10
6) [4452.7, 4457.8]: 9.75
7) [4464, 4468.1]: 9.61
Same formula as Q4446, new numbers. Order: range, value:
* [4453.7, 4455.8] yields 9.844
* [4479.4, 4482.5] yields 9.356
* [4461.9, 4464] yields 9.665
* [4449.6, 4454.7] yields 9.096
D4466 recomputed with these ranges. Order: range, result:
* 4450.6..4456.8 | 9.93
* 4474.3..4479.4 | 9.681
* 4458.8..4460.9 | 9.522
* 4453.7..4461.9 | 10.93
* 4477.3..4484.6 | 11.38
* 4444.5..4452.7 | 9.934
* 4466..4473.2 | 10.17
